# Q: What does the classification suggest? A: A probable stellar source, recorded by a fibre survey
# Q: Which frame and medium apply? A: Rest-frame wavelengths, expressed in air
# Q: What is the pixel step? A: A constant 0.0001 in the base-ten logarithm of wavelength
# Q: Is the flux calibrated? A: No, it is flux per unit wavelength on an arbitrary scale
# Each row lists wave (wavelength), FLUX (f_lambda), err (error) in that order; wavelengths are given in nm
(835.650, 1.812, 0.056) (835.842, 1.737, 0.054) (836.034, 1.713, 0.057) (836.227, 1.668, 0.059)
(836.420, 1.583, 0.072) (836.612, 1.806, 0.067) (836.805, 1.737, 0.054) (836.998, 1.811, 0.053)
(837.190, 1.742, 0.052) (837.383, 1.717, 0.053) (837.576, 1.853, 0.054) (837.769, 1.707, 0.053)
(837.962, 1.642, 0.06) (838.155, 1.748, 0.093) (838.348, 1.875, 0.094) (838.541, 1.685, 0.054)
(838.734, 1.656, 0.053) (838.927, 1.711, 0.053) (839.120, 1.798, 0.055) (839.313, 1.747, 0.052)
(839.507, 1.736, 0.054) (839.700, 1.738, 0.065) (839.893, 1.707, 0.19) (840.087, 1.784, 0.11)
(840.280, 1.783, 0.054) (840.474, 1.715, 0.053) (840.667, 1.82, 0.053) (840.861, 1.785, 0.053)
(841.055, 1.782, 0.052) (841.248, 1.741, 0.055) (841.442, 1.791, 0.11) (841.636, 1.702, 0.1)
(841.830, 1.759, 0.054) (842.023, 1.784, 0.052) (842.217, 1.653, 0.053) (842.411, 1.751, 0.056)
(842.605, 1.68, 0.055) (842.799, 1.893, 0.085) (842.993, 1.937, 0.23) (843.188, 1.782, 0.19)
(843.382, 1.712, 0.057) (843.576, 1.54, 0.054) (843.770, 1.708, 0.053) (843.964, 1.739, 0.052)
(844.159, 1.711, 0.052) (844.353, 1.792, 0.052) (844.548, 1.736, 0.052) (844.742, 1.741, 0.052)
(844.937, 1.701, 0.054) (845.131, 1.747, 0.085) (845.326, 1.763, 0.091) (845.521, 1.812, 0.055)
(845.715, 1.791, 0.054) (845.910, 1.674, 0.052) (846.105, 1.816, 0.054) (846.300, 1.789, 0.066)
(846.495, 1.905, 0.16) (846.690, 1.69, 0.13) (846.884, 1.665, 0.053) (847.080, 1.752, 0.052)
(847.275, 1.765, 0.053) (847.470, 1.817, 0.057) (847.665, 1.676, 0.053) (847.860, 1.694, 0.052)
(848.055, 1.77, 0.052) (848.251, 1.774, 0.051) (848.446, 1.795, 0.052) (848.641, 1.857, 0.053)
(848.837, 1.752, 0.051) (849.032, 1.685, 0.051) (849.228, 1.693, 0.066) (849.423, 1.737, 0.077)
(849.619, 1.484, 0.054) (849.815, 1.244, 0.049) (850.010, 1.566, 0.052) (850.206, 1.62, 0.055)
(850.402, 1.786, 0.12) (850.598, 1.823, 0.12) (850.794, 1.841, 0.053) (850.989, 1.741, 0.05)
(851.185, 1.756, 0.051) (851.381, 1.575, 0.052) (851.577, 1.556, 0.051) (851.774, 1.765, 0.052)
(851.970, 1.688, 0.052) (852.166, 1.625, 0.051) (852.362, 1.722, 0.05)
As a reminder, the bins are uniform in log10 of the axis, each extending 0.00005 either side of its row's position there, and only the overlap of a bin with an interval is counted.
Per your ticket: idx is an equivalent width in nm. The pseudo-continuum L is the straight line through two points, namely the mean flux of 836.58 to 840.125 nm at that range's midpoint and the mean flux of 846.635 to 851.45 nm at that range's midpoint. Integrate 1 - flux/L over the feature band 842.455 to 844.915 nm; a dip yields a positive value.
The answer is -0.031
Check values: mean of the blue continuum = 1.75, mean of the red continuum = 1.7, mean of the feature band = 1.75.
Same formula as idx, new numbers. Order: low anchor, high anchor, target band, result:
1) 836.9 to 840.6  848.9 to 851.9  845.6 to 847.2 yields -0.068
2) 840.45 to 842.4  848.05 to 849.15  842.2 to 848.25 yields 0.044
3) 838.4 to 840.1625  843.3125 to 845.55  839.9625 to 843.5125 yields -0.081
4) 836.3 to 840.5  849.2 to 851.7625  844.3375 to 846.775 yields -0.113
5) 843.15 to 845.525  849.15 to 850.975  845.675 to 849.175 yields -0.154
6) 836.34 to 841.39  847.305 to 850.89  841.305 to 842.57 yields -0.002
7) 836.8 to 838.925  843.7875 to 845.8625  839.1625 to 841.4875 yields -0.022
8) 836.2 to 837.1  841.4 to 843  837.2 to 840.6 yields -0.002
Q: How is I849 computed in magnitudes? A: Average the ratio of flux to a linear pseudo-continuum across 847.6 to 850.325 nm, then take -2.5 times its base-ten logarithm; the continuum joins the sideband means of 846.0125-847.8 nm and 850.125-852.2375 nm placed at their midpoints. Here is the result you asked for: 0.04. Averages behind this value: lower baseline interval 1.76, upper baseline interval 1.71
